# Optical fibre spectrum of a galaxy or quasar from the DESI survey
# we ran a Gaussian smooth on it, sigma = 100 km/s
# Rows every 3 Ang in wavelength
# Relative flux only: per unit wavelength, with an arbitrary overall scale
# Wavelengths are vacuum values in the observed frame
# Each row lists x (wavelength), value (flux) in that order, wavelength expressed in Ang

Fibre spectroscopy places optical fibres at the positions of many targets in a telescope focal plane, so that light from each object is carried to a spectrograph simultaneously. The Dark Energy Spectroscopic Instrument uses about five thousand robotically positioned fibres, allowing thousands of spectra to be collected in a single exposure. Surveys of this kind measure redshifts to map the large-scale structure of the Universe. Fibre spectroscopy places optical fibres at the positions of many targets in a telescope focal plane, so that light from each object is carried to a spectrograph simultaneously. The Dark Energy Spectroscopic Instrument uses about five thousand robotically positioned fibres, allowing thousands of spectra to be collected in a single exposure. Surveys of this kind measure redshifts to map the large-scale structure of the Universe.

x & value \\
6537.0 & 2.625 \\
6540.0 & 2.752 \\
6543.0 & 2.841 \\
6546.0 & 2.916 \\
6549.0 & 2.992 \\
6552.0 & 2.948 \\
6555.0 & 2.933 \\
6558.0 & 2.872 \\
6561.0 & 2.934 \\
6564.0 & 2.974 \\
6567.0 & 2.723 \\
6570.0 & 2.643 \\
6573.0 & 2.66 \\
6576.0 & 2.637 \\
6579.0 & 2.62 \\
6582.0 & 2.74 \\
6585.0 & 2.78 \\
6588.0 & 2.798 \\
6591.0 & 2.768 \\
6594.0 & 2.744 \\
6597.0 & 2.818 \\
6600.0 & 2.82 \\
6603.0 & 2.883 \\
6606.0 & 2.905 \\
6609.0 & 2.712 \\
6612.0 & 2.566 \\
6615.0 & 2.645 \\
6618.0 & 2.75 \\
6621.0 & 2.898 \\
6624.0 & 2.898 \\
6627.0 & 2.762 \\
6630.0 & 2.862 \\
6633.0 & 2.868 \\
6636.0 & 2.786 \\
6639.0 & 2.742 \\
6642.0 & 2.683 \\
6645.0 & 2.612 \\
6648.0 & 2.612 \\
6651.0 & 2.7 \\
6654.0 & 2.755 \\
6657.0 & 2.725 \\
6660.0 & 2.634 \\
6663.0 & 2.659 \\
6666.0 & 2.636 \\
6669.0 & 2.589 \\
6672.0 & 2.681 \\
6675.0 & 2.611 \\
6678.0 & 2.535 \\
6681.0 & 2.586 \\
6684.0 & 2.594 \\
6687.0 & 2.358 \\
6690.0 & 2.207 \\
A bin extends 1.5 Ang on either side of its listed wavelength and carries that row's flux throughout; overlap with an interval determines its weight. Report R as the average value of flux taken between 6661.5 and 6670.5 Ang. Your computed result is 2.63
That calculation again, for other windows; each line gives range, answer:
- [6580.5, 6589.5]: 2.77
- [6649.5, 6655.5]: 2.73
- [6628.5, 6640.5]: 2.81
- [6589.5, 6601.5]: 2.79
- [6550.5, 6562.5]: 2.92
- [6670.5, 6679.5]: 2.61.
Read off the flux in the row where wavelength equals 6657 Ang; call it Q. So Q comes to 2.725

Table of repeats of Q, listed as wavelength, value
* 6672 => 2.681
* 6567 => 2.723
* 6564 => 2.974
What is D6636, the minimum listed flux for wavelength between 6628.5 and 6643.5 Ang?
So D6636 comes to 2.683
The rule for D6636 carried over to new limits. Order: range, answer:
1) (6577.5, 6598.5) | 2.62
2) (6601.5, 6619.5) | 2.566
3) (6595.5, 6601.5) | 2.818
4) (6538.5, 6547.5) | 2.752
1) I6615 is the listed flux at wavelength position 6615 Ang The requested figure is 2.645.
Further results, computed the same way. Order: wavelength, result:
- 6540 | 2.752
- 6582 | 2.74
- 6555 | 2.933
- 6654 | 2.755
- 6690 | 2.207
